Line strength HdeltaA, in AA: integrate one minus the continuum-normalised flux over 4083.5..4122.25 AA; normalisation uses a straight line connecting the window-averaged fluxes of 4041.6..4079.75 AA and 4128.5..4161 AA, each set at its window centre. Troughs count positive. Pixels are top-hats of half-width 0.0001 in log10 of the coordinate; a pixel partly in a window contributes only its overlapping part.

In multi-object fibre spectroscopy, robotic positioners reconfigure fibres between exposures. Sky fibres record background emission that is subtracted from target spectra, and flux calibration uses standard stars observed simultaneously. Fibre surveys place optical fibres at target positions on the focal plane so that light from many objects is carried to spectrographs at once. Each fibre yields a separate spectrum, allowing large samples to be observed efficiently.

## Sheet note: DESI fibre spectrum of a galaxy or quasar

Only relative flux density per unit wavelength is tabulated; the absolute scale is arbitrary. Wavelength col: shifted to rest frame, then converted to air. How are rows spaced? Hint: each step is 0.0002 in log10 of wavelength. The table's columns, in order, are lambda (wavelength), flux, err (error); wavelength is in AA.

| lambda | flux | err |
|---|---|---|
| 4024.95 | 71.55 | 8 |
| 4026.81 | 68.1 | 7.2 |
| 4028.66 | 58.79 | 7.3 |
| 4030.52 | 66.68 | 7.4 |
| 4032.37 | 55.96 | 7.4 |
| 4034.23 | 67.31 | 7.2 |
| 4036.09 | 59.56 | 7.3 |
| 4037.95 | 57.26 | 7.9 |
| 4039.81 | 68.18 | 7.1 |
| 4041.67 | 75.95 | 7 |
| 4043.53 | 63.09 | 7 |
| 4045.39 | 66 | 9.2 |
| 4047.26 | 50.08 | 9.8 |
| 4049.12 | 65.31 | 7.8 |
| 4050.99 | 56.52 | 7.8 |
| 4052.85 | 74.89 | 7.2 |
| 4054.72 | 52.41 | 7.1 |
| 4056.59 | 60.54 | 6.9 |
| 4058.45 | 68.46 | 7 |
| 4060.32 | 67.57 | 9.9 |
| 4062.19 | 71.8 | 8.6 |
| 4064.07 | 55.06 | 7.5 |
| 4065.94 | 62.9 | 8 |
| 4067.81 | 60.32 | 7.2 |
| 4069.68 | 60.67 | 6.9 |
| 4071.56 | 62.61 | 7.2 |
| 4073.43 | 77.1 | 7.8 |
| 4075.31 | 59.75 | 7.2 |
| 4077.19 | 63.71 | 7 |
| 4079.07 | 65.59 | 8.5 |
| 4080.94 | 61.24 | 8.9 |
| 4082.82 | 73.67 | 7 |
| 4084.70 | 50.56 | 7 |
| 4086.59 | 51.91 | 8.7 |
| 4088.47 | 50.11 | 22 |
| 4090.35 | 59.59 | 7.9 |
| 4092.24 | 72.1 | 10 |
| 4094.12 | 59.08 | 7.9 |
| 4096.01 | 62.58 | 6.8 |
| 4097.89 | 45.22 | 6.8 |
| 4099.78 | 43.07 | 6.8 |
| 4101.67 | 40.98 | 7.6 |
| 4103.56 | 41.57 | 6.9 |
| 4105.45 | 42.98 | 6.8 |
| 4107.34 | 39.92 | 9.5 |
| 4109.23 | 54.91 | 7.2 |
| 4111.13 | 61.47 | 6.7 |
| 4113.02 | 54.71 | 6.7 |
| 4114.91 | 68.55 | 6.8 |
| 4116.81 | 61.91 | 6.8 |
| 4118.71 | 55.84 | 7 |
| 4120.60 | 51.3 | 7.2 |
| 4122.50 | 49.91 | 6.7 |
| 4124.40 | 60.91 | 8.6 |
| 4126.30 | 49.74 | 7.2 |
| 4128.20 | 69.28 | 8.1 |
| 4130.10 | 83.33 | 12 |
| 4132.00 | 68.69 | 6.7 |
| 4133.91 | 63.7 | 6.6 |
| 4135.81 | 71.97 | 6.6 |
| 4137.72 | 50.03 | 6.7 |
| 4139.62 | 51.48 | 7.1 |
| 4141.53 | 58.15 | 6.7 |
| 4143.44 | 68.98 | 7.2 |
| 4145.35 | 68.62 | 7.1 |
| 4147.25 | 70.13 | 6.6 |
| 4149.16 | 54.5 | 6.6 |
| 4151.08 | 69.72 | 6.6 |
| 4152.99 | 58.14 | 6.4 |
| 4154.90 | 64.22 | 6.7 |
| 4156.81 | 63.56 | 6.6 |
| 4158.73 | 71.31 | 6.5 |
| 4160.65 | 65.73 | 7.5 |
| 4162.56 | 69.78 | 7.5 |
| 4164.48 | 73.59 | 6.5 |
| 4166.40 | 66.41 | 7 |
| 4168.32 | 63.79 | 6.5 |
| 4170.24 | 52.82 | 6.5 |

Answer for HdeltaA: 6.5 AA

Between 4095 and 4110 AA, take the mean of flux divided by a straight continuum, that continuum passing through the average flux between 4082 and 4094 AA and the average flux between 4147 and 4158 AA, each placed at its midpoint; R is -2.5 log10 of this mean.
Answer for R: 0.28 mag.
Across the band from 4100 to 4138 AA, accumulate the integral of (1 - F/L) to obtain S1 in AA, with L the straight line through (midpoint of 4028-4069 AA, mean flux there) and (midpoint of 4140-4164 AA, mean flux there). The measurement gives 4.4 AA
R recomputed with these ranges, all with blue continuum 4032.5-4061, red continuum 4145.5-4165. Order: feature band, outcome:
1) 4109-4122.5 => 0.12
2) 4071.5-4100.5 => 0.08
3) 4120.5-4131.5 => 0.06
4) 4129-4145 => 0.01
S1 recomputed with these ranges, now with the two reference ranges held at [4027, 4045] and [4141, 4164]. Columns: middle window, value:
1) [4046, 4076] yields 0.6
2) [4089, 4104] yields 2.6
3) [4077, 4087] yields 0.5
